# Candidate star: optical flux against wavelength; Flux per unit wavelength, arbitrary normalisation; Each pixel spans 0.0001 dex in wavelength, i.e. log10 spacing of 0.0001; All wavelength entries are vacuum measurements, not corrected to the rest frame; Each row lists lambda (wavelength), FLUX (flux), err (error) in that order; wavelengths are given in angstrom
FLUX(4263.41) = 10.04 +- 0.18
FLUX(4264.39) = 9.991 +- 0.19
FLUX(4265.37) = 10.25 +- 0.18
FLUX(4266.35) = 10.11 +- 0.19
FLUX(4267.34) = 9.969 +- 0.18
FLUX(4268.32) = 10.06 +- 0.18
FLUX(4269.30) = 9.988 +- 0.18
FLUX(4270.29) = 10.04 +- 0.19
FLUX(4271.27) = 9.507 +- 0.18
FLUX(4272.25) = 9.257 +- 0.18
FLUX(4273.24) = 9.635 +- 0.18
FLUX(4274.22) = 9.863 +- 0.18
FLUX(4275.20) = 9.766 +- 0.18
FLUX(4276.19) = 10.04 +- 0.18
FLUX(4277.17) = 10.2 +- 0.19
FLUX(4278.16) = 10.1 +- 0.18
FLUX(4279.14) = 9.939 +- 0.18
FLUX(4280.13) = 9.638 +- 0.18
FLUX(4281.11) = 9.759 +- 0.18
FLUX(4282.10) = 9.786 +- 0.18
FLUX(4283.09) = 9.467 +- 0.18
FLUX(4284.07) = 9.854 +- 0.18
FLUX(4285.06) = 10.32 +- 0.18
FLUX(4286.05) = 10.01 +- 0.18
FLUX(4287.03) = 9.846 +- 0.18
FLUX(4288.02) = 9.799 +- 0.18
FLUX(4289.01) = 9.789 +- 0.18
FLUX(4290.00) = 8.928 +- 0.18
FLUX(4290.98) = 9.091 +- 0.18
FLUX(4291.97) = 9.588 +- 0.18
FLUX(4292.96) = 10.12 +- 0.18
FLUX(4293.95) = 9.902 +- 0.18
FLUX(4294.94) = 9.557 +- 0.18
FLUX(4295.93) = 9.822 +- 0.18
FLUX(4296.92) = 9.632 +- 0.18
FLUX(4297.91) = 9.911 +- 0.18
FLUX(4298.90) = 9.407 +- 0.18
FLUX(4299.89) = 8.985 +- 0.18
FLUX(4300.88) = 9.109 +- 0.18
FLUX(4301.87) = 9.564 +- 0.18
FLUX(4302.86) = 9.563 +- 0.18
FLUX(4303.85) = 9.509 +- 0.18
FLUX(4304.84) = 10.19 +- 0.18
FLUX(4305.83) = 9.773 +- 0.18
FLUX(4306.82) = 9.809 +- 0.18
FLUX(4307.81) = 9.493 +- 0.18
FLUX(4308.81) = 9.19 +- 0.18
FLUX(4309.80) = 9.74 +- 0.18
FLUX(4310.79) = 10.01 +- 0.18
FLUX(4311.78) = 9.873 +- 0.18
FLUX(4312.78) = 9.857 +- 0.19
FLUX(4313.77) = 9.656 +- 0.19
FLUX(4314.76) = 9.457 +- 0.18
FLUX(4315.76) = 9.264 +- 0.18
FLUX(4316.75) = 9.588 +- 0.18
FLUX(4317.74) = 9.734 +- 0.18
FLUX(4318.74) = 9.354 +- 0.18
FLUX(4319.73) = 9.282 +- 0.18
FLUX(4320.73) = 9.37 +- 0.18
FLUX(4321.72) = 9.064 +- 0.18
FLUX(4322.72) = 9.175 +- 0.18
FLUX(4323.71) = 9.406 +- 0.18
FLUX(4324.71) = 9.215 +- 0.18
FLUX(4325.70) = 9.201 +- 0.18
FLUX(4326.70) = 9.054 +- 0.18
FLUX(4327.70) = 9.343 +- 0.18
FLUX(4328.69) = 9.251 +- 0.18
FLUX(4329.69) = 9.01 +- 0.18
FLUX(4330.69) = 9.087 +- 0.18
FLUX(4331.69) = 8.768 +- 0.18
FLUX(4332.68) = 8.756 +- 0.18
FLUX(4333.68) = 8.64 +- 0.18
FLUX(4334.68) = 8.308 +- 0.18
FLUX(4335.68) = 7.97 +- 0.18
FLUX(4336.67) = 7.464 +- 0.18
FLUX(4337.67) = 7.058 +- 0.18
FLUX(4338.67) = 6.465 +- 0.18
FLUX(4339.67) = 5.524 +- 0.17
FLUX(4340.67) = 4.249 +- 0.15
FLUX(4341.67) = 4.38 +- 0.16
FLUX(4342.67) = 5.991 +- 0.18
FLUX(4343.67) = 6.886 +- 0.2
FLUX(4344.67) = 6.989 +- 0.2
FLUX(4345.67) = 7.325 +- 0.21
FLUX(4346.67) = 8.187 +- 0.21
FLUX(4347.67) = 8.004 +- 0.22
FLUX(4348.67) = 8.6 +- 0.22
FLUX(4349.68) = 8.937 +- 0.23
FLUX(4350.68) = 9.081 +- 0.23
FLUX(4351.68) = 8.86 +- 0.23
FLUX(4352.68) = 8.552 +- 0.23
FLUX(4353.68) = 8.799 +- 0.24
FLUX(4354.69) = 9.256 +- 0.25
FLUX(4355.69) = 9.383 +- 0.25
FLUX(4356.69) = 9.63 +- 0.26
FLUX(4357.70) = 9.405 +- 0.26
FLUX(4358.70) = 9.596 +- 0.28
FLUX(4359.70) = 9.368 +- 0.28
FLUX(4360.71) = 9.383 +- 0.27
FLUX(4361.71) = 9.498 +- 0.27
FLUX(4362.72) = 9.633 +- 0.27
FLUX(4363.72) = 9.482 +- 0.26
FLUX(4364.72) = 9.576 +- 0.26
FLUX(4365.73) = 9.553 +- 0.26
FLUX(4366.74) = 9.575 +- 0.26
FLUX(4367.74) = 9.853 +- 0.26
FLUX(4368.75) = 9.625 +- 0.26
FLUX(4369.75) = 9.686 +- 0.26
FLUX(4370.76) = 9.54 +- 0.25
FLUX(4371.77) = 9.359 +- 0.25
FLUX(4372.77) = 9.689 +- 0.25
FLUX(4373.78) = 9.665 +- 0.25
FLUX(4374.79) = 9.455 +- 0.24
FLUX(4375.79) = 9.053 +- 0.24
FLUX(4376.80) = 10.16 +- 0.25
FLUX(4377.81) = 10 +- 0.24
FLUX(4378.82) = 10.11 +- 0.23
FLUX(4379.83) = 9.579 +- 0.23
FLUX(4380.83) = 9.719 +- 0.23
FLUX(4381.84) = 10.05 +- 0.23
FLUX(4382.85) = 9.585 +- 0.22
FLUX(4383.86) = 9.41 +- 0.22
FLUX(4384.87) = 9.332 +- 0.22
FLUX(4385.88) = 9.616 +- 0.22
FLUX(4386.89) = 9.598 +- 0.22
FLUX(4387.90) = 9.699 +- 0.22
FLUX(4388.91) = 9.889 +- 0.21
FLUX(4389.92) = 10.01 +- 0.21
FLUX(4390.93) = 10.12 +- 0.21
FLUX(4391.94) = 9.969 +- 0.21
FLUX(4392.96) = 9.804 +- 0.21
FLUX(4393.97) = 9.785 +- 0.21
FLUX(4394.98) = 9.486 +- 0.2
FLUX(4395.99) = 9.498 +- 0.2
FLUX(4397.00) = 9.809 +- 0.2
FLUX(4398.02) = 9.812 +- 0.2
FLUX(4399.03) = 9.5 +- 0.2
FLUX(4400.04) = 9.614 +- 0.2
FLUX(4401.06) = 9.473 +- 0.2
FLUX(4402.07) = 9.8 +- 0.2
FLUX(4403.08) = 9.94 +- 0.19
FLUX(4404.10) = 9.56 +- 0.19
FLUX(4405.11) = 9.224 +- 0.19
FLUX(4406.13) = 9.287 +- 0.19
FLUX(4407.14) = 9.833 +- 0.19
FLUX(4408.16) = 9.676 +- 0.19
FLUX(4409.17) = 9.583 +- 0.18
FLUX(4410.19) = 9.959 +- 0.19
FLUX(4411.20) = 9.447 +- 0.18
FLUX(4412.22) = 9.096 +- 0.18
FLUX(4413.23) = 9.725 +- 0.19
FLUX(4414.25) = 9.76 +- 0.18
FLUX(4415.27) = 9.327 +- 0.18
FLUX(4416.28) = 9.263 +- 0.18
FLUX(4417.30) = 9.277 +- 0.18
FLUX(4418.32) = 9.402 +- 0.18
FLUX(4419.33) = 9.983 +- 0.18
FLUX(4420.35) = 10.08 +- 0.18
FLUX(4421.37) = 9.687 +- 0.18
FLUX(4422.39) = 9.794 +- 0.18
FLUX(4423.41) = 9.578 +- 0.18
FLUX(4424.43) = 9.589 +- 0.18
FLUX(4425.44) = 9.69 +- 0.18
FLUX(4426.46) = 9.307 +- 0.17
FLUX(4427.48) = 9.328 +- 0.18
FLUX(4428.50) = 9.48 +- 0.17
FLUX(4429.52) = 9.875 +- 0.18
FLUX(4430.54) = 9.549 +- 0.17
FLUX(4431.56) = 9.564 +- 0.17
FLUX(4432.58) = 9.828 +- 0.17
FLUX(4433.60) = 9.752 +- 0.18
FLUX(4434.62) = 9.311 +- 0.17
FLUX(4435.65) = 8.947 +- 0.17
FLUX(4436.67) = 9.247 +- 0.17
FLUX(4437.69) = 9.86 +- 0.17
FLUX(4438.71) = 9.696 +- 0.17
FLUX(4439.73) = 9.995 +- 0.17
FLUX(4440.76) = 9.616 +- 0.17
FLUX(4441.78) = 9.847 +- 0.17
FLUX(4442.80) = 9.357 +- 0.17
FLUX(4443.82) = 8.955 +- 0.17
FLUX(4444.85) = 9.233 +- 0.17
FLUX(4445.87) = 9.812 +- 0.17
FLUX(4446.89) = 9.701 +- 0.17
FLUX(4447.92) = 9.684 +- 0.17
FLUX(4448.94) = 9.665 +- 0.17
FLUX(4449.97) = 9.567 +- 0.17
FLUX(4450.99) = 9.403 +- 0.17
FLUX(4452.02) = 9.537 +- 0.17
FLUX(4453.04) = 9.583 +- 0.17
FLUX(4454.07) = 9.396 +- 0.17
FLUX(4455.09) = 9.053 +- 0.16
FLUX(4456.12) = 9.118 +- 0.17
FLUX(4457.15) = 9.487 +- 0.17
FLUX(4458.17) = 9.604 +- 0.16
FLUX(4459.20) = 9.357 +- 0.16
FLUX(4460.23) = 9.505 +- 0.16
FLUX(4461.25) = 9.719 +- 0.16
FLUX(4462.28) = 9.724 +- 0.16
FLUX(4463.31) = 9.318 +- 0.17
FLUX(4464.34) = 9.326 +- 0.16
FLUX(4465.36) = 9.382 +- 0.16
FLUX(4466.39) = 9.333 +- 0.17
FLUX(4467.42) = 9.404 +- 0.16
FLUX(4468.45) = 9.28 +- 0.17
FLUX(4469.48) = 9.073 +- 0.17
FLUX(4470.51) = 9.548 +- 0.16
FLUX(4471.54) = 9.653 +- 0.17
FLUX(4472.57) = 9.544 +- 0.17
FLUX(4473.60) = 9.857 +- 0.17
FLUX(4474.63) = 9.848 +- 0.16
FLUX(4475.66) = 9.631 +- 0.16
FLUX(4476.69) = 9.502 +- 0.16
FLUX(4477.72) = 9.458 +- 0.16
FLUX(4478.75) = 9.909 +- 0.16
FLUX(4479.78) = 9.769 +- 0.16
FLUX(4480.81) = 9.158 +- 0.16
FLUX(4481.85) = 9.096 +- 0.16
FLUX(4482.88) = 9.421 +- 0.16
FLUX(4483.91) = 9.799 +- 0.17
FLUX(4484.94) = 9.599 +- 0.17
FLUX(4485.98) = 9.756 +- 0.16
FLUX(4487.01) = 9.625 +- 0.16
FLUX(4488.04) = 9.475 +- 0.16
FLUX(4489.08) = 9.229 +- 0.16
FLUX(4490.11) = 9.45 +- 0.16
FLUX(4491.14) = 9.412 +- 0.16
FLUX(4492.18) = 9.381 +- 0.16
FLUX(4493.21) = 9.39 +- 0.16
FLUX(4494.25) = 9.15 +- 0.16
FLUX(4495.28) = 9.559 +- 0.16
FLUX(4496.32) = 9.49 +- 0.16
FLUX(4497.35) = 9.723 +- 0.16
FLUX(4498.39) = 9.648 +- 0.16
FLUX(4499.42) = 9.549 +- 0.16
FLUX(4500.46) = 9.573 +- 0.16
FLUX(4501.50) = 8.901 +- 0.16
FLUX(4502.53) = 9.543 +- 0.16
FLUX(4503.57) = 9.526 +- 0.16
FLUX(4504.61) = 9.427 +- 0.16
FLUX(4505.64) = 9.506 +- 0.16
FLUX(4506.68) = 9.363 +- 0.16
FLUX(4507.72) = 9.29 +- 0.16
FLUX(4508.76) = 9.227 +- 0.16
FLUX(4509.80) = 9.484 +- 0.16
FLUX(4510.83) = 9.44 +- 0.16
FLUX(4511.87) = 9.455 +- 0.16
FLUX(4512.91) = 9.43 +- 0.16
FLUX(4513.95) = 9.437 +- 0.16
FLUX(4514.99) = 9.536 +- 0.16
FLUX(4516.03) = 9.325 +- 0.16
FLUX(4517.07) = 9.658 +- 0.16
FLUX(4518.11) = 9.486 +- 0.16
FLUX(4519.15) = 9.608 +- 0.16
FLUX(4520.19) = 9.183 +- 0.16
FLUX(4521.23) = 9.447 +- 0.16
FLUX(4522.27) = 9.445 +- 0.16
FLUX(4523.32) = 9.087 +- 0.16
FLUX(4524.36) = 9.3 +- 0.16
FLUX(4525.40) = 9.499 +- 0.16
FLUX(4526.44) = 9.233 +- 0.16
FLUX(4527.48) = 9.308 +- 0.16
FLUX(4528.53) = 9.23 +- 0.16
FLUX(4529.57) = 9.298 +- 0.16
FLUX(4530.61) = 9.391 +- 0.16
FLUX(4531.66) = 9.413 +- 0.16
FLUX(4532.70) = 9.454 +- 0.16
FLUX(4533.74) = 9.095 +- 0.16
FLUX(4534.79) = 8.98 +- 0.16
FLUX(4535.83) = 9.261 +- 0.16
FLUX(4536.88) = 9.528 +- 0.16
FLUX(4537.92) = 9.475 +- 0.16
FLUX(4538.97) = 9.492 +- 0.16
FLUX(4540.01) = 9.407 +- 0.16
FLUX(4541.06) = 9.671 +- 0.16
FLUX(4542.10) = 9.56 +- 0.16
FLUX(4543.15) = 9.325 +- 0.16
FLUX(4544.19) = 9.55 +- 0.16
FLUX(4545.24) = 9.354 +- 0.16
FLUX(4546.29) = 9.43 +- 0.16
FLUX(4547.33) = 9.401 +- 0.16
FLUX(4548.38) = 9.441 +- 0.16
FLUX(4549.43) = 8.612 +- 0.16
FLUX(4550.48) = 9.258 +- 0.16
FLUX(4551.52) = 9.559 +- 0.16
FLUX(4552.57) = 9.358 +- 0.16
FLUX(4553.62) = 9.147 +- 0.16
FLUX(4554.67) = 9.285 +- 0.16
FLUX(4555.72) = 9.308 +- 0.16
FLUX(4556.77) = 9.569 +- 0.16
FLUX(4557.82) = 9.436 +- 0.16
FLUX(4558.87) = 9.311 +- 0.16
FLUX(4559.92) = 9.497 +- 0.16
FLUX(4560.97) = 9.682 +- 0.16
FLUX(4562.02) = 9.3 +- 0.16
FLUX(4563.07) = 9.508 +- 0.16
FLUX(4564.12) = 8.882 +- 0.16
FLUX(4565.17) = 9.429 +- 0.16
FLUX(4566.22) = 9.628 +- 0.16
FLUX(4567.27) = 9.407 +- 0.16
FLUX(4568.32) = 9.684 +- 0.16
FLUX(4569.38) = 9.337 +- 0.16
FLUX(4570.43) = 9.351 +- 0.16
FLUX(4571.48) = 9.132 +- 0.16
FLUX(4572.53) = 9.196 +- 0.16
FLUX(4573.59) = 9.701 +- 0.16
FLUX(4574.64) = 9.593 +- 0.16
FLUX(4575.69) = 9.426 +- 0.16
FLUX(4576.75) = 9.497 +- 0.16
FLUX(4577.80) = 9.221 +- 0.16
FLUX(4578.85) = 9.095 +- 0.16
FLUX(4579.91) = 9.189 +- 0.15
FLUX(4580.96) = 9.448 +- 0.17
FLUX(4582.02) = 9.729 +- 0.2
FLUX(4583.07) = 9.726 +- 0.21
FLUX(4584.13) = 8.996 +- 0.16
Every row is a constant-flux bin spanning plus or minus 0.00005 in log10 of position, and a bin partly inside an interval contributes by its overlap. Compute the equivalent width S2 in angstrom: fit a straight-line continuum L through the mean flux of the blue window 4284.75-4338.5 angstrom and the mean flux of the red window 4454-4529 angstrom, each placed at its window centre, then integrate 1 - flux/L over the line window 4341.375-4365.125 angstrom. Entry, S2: 2.0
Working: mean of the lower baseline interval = 9.33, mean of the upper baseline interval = 9.45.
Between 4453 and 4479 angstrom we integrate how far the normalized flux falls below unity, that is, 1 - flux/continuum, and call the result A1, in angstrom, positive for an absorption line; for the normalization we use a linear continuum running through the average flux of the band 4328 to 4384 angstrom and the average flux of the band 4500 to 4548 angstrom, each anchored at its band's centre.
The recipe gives -0.9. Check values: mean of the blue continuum 8.73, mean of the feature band 9.48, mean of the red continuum 9.39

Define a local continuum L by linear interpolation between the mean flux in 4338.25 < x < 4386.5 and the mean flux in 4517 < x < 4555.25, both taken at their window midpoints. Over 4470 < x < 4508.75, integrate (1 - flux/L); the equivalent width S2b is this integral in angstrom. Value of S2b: -1.2 angstrom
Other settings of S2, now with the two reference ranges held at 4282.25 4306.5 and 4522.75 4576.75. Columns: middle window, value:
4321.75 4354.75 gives 5.3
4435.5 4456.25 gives 0.0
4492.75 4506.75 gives 0.0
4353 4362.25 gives 0.2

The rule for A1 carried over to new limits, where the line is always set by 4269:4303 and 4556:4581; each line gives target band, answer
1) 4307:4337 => 1.4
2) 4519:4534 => 0.2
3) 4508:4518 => 0.0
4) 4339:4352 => 3.4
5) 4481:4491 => 0.0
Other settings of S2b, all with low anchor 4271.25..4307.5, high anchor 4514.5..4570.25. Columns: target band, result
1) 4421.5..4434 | -0.1 angstrom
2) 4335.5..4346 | 3.6 angstrom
